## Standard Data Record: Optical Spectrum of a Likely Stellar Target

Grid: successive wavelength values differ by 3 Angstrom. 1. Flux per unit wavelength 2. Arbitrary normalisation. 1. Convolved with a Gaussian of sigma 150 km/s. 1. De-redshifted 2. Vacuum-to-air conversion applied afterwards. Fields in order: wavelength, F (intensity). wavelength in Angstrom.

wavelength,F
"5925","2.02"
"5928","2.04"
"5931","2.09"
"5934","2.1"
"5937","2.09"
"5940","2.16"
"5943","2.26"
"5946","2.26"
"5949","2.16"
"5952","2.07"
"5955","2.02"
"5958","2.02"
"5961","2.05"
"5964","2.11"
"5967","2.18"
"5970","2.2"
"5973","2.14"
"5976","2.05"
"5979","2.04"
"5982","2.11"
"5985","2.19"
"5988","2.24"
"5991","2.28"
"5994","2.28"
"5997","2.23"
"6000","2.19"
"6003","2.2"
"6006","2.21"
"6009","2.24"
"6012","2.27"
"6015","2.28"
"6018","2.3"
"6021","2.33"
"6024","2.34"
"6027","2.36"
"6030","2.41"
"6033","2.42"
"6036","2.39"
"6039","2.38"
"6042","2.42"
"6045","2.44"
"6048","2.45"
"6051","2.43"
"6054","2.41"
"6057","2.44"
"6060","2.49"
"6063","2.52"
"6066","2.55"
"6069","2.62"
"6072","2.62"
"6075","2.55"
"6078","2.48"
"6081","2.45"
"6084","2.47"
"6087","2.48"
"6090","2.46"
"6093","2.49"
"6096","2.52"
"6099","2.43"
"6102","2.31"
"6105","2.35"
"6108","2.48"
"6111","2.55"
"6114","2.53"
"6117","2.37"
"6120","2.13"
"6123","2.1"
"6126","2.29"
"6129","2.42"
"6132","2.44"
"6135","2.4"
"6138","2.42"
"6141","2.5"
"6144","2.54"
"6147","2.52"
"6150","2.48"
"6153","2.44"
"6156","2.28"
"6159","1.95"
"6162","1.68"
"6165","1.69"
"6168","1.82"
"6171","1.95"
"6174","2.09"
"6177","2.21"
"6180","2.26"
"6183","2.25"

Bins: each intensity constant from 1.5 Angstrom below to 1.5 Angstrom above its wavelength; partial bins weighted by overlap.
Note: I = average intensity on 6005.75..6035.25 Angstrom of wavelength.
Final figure 2.32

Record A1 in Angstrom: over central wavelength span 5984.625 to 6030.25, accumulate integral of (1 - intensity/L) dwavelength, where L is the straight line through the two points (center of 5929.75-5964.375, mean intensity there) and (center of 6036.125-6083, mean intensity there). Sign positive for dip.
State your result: 0.8 Angstrom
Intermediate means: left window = 2.12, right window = 2.48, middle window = 2.27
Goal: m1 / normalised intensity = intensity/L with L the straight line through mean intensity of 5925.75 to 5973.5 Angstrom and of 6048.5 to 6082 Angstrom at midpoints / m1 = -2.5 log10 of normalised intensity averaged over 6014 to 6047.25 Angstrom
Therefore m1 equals 0.008 mag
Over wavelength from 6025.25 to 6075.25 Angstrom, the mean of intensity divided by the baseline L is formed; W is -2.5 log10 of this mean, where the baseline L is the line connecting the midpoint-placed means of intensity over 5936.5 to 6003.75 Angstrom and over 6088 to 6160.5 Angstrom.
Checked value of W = -0.08 mag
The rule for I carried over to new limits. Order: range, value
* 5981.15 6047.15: 2.3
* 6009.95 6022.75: 2.29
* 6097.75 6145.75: 2.39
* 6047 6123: 2.46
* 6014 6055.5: 2.38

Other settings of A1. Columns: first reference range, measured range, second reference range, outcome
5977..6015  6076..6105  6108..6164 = -2.00 Angstrom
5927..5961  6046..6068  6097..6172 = -2.55 Angstrom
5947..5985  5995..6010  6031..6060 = 0.23 Angstrom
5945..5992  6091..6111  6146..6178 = -3.19 Angstrom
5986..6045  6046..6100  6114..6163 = -4.16 Angstrom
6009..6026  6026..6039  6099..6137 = -0.48 Angstrom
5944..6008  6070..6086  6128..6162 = -1.63 Angstrom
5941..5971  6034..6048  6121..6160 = -1.07 Angstrom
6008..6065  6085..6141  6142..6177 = -4.22 Angstrom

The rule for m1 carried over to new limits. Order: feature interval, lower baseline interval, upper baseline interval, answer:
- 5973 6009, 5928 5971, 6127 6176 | -0.020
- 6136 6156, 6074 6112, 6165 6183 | -0.128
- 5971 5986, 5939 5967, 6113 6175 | 0.018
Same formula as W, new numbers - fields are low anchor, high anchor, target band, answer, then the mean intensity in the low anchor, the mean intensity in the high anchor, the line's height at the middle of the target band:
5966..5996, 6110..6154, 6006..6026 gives -0.03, 2.17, 2.41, 2.23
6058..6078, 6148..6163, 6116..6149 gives -0.04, 2.55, 2.19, 2.29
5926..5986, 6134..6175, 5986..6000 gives -0.06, 2.12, 2.2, 2.13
